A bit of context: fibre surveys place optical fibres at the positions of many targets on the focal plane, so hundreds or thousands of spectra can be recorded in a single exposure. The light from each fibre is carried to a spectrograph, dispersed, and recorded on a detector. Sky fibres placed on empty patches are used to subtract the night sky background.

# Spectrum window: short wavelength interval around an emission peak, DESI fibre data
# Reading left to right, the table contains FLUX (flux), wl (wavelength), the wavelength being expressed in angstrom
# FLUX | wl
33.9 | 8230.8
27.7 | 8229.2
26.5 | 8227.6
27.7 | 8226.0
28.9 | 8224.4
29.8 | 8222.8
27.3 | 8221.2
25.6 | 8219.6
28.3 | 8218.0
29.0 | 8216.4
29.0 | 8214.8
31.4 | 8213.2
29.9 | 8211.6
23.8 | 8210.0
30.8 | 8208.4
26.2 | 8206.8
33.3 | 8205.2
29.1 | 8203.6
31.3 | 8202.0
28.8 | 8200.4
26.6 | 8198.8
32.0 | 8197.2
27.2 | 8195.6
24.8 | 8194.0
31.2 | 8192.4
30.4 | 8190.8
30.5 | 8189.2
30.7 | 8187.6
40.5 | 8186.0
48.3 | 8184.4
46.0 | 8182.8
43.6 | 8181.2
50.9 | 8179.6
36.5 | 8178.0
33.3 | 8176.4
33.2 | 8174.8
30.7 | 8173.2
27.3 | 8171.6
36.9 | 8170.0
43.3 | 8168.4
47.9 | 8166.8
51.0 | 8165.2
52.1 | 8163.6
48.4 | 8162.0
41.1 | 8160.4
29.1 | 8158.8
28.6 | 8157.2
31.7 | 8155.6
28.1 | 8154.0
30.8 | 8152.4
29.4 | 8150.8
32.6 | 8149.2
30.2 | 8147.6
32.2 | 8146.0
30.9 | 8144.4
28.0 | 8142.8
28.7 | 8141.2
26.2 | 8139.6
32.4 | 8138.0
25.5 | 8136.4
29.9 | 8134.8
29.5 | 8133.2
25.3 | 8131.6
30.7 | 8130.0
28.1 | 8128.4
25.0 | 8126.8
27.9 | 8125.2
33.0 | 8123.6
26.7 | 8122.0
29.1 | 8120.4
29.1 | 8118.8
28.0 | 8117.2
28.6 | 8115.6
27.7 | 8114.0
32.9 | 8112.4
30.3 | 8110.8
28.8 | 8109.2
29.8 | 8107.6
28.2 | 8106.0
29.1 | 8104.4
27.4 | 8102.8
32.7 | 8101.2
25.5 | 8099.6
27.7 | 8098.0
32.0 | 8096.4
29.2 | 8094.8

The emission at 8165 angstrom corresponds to [S II] 6716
